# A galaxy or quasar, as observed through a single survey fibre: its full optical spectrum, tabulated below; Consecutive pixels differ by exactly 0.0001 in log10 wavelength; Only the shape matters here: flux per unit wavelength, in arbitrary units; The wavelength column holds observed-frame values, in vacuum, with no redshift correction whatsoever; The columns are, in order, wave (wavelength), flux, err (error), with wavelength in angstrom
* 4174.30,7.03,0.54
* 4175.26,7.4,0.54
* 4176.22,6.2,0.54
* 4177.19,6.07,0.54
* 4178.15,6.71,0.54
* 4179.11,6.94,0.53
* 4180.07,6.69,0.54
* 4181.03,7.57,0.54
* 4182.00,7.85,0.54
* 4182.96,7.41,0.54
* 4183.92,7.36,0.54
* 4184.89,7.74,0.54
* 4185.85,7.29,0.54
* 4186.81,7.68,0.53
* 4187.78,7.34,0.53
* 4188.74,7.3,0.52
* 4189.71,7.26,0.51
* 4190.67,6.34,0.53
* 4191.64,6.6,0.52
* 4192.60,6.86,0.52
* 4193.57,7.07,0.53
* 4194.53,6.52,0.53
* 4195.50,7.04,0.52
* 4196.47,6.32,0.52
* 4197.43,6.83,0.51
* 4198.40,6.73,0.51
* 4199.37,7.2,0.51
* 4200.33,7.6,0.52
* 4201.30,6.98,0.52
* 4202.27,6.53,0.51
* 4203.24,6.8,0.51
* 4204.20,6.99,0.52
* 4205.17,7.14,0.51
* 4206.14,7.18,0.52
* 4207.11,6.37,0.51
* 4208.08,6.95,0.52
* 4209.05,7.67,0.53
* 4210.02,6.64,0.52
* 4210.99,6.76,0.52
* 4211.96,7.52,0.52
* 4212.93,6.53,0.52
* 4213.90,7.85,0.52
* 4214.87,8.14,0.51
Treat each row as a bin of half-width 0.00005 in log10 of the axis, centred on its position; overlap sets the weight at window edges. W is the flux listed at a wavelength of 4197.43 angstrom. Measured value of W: 6.83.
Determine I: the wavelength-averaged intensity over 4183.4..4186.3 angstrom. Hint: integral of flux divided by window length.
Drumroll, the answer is 7.47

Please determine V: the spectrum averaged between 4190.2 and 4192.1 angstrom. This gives 6.45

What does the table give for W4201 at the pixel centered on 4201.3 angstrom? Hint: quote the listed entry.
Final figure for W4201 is 6.98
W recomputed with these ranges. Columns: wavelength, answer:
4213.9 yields 7.85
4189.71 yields 7.26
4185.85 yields 7.29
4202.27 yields 6.53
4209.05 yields 7.67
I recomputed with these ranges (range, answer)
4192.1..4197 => 6.77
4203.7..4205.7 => 7.08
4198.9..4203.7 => 7.02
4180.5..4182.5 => 7.67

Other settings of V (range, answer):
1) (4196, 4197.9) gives 6.6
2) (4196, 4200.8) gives 6.95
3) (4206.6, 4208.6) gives 6.67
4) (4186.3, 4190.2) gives 7.39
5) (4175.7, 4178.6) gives 6.33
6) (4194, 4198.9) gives 6.69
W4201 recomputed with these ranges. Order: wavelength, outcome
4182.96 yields 7.41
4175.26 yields 7.4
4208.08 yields 6.95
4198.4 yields 6.73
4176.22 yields 6.2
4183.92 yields 7.36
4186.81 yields 7.68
